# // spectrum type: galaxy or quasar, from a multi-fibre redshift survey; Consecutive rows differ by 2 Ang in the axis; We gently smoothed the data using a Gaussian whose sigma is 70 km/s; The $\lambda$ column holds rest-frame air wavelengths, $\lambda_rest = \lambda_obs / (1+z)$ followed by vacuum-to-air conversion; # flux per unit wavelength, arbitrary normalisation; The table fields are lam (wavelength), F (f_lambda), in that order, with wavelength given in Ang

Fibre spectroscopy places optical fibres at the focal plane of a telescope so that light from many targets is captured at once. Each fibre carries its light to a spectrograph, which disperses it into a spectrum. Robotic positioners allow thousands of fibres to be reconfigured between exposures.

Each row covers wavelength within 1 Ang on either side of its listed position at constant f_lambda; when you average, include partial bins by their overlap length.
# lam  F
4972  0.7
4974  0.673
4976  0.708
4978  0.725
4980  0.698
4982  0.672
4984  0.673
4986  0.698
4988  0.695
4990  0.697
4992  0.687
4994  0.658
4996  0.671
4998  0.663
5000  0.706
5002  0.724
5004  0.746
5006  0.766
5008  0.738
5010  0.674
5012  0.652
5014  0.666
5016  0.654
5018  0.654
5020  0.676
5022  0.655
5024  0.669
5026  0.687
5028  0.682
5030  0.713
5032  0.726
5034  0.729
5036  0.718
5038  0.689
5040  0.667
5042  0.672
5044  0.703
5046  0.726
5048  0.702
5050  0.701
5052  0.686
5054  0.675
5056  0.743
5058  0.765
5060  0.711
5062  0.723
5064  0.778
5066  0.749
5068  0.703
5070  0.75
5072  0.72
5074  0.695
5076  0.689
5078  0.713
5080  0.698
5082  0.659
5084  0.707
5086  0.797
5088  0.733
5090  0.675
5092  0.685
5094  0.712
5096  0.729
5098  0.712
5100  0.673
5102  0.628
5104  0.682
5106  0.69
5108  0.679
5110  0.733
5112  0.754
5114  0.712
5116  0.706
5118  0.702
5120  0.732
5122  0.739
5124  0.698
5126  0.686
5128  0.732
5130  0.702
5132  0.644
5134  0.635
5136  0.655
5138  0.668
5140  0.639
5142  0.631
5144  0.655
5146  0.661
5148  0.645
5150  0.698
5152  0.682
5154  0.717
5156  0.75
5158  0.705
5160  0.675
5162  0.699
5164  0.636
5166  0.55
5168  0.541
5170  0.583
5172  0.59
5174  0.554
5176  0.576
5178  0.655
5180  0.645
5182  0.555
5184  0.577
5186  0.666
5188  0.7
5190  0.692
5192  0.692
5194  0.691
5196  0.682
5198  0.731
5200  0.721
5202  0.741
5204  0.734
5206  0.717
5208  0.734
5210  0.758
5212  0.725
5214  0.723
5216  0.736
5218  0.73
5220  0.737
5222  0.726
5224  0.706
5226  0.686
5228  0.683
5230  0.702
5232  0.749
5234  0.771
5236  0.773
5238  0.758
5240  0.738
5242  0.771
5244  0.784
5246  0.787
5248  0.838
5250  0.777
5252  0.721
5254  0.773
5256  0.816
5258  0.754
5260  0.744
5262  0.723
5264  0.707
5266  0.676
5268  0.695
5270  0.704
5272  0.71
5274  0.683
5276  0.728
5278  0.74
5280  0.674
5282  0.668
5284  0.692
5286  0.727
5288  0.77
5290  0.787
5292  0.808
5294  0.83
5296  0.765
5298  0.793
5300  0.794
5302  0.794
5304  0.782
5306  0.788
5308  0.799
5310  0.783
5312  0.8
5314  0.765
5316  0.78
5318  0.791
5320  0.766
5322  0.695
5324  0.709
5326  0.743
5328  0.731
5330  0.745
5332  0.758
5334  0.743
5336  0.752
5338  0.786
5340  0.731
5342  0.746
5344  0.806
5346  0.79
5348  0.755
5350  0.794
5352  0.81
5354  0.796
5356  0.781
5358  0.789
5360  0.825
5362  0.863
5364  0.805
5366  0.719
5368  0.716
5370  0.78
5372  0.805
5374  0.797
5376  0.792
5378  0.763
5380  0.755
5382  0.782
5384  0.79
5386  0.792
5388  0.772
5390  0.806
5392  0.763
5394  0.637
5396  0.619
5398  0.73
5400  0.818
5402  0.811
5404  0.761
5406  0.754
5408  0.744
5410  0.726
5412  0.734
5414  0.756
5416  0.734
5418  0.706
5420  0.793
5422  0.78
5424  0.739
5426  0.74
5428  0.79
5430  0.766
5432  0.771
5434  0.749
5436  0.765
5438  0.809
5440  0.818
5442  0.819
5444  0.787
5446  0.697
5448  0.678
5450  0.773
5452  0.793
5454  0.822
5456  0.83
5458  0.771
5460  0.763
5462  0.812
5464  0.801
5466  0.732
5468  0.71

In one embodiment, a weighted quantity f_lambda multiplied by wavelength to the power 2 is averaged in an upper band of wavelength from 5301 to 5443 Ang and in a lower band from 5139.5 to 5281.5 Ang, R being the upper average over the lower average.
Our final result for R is 1.2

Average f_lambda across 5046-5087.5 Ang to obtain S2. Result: 0.719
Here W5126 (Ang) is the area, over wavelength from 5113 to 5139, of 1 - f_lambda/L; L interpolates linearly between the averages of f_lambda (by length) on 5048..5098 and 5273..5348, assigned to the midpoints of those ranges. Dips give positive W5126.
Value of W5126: 1.2 Ang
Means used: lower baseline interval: 0.716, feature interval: 0.693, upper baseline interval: 0.758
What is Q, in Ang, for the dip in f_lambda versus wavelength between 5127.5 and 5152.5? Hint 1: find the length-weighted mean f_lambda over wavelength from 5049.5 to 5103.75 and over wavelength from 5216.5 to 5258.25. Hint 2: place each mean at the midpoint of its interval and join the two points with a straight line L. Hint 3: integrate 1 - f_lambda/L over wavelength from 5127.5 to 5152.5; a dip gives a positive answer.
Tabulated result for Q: 2.18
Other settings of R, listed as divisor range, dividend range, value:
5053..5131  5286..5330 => 1.18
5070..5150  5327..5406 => 1.22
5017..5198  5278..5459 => 1.24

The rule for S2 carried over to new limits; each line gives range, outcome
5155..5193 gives 0.634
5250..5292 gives 0.728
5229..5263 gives 0.763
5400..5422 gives 0.756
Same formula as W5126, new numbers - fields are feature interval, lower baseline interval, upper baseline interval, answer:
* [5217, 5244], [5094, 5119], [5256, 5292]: -0.7 Ang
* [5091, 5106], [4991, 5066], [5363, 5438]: 0.5 Ang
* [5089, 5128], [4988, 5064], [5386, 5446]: 0.5 Ang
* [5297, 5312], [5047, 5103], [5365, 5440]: -0.9 Ang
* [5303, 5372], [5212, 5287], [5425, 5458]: -1.8 Ang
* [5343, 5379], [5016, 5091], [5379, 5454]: -1.8 Ang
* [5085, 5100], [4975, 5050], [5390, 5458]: -0.2 Ang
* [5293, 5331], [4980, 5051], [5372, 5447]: -1.4 Ang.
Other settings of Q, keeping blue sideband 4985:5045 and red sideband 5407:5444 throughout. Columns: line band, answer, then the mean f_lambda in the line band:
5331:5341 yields -0.08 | 0.754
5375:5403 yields -0.07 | 0.759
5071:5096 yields -0.16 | 0.708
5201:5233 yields 0.12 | 0.724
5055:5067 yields -0.78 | 0.745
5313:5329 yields -0.05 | 0.748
